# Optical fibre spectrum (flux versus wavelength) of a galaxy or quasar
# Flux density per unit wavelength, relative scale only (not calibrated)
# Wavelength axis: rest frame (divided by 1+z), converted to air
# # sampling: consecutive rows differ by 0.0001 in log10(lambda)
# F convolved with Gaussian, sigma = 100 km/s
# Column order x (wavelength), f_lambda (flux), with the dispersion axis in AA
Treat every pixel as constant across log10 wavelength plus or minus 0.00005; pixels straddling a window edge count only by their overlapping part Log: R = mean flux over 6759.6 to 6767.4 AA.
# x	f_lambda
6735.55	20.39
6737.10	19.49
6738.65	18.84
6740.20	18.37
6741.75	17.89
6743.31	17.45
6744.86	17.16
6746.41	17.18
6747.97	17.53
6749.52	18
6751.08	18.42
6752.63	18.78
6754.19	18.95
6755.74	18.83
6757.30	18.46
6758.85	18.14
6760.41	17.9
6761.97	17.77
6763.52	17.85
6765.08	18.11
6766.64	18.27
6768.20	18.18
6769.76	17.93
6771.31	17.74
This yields 18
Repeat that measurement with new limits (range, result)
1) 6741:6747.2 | 17.4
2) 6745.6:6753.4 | 18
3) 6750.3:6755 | 18.7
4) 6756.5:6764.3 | 18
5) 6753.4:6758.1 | 18.8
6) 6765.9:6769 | 18.2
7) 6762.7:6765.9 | 18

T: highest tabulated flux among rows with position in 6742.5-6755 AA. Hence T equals 18.95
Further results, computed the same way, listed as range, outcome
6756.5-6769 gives 18.46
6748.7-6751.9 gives 18.42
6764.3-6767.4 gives 18.27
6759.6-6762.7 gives 17.9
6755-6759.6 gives 18.83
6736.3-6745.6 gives 19.49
